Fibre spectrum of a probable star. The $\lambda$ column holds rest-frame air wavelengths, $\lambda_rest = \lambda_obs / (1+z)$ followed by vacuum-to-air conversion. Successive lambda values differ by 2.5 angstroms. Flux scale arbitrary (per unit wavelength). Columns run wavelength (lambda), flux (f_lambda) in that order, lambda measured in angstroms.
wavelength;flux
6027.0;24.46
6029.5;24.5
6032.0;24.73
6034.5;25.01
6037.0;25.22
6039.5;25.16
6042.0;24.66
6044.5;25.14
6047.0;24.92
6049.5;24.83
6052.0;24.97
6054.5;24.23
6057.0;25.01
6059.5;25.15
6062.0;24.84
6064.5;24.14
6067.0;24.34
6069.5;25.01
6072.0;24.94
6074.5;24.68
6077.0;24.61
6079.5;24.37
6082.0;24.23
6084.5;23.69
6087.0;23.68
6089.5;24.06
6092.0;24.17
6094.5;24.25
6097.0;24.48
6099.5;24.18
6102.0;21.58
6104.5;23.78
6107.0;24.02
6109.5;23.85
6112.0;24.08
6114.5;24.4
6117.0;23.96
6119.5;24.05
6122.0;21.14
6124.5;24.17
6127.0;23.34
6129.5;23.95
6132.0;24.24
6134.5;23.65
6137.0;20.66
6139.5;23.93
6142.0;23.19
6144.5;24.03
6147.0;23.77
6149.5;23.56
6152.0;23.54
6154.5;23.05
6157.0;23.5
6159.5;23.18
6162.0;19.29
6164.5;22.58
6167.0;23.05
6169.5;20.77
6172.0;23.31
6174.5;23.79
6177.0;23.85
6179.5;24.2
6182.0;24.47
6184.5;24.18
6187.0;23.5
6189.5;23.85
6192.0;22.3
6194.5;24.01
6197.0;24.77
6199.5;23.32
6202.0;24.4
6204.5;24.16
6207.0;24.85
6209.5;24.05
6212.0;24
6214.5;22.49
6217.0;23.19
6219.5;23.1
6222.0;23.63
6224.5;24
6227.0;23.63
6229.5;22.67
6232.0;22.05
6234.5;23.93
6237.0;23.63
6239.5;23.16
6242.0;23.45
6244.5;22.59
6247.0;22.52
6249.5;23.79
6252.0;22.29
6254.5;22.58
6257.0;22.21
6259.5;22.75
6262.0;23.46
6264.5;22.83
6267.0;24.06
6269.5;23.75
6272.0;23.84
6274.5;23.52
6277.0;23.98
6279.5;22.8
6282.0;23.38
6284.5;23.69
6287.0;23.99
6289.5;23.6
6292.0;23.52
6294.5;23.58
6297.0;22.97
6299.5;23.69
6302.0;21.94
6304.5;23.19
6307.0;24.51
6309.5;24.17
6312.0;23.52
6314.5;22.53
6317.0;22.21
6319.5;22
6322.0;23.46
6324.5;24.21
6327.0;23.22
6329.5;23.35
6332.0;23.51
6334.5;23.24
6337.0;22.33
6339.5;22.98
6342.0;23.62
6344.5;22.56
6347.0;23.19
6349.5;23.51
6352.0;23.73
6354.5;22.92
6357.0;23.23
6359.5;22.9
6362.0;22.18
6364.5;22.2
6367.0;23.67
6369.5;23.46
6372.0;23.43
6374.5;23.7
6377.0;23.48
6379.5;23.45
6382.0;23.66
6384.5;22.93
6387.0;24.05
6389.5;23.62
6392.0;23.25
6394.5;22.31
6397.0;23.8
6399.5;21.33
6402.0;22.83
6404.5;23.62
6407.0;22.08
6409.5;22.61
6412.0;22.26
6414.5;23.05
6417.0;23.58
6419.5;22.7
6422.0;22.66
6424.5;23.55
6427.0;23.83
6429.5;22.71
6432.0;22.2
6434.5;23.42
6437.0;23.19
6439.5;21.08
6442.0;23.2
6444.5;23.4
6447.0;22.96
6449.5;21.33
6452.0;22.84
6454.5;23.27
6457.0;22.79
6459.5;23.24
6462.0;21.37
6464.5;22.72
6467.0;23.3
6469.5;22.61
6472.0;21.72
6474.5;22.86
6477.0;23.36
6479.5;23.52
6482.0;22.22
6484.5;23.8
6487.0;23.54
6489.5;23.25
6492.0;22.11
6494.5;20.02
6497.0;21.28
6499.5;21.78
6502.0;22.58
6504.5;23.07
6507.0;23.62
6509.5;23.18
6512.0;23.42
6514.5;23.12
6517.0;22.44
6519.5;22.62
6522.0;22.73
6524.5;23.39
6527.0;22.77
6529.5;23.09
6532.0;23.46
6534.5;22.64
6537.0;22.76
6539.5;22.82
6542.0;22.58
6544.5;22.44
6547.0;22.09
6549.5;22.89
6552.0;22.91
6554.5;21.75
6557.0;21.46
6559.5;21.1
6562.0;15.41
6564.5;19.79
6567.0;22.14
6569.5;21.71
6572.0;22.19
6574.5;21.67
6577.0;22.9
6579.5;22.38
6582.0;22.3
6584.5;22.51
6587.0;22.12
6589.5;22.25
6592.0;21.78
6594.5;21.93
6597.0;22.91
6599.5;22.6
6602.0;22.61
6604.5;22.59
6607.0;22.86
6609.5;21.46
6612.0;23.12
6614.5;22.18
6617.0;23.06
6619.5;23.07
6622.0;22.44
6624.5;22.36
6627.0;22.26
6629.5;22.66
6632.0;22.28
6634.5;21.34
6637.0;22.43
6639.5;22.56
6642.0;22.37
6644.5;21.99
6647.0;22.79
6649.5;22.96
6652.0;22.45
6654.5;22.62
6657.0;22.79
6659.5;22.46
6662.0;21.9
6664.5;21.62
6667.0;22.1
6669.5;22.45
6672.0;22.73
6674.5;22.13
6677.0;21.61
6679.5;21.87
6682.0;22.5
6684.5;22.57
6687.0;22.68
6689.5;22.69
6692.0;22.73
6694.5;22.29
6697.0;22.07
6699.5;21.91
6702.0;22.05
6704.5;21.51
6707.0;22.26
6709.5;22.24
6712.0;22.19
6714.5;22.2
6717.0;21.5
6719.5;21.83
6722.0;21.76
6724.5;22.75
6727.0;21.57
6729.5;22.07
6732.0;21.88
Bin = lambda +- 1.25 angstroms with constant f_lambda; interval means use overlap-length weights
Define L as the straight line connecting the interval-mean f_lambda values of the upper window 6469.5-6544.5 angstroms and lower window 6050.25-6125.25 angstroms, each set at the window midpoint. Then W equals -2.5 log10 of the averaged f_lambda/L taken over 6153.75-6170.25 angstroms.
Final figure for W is 0.08 mag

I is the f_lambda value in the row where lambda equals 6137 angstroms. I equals 20.66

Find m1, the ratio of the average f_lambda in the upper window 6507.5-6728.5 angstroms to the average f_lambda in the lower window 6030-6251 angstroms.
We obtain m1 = 0.94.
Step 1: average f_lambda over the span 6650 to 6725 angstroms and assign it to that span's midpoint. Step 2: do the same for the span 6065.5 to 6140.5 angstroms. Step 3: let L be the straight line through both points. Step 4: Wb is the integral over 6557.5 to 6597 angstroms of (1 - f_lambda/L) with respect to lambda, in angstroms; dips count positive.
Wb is 1.75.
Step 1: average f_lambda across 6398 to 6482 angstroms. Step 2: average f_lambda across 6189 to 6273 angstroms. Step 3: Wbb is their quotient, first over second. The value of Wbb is 0.97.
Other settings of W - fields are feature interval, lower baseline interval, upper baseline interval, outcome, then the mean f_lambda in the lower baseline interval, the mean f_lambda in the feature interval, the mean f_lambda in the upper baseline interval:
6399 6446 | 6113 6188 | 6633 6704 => -0.003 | 23.3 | 22.8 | 22.3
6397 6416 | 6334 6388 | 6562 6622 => 0.017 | 23.2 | 22.6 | 22.1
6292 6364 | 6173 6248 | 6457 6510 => 0.001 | 23.6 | 23.2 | 22.6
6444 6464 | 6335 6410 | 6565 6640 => 0.009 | 23.1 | 22.6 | 22.3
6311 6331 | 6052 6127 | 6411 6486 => 0.010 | 24.1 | 23.1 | 22.8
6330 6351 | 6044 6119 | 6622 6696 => 0.014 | 24.3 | 23.1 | 22.4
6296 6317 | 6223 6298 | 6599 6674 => -0.004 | 23.3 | 23.3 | 22.4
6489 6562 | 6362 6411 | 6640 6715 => 0.015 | 23.1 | 22.4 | 22.3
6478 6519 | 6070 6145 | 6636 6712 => 0.004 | 23.8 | 22.7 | 22.3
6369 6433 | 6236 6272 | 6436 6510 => -0.014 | 23.1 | 23.1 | 22.6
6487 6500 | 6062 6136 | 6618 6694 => 0.048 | 24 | 21.9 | 22.4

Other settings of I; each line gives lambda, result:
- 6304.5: 23.19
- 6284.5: 23.69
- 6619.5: 23.07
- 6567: 22.14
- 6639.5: 22.56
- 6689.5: 22.69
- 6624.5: 22.36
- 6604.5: 22.59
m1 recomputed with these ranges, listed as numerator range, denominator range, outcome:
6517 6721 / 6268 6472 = 0.96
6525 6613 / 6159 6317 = 0.95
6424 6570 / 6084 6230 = 0.96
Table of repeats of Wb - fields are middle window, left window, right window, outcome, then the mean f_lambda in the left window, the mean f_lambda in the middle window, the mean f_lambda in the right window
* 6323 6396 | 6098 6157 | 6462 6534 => -0.7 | 23.5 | 23.2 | 22.7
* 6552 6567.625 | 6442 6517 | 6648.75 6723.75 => 1.5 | 22.7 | 20.4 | 22.2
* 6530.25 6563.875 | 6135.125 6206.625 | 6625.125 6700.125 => 1.1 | 23.3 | 21.8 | 22.3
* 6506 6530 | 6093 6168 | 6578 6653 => -0.4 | 23.4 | 23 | 22.4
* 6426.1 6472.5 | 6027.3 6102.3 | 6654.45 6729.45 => 0.8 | 24.5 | 22.7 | 22.2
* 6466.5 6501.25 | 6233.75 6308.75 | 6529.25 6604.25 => -0.2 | 23.3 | 22.5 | 22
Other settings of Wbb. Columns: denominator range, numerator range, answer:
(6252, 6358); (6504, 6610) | 0.96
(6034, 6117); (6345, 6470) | 0.94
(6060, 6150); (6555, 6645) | 0.92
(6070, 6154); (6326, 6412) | 0.97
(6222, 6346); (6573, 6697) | 0.96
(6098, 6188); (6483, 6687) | 0.96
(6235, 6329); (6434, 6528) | 0.98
